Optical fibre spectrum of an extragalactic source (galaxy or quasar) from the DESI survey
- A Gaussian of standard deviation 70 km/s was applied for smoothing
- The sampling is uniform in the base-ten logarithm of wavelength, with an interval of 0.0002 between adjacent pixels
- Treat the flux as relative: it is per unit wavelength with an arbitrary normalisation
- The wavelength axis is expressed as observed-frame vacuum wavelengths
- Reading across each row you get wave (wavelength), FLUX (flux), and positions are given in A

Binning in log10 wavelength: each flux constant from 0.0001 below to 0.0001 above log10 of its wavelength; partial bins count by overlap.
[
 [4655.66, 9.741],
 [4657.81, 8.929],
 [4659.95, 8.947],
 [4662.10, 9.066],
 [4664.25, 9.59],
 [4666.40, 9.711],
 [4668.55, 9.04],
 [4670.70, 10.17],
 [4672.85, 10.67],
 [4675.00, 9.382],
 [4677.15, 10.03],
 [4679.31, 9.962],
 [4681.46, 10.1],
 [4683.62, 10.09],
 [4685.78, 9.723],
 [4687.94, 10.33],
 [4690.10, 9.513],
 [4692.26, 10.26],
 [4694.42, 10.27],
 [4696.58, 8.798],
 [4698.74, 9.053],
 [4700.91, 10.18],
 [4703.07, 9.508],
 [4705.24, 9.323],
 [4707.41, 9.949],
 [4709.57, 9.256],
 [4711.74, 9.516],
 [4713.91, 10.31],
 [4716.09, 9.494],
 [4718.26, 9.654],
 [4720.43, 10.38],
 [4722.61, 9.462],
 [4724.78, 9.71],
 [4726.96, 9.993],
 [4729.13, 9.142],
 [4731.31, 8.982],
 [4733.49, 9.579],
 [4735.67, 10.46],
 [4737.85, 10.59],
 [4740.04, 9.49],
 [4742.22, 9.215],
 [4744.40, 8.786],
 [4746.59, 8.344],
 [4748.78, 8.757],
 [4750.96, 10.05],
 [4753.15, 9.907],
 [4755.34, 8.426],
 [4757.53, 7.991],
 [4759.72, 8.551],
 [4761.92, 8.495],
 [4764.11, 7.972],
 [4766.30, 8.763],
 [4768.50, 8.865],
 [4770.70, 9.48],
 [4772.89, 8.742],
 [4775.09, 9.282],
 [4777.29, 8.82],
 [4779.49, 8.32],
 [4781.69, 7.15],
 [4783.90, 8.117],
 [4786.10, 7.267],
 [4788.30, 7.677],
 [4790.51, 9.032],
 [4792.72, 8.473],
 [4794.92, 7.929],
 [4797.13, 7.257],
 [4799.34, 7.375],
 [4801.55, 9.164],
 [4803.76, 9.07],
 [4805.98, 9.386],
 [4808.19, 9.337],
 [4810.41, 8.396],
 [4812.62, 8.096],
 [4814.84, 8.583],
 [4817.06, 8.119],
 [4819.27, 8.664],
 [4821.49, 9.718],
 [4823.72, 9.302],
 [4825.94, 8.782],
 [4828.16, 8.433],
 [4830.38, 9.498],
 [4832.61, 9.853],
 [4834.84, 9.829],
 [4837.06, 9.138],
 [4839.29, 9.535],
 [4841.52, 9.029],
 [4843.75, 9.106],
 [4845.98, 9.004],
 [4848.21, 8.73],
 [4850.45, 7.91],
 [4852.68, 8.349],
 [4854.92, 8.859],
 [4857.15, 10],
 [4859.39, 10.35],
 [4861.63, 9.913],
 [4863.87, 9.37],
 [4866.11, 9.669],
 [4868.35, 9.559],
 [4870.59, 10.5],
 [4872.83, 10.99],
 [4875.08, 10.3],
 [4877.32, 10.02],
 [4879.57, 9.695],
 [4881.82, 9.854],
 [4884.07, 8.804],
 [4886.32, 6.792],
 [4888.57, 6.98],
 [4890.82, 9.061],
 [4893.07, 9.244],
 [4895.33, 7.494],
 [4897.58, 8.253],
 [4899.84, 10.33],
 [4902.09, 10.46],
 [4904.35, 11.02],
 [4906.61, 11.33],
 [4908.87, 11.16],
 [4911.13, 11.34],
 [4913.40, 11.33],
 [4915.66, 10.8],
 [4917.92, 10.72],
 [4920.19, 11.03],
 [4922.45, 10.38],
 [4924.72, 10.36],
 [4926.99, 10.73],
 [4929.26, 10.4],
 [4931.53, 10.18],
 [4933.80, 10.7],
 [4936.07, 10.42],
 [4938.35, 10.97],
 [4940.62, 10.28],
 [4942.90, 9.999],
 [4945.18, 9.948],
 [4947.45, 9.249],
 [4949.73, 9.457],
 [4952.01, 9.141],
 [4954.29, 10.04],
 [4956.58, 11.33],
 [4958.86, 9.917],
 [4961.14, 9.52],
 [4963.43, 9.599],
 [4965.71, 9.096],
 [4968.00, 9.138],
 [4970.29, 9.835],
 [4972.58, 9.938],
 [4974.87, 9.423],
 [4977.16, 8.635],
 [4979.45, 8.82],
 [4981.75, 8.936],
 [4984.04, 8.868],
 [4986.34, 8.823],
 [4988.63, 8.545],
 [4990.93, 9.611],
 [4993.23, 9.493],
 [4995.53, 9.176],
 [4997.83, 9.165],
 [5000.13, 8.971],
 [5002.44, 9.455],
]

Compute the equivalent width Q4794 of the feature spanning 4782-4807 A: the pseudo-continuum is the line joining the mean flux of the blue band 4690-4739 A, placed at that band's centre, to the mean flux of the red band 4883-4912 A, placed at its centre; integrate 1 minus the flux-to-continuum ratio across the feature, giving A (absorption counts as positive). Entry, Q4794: 3.6 A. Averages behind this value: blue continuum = 9.72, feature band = 8.21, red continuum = 9.39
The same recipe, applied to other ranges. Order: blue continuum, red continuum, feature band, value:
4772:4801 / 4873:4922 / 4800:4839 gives -1.7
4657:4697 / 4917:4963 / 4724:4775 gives 3.8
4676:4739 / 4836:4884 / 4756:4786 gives 3.7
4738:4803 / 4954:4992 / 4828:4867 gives -1.7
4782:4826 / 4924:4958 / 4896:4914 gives -1.5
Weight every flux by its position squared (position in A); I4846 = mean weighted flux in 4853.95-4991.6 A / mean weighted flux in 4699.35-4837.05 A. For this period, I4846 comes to 1.2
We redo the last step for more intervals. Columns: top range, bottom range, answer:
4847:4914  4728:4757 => 1.09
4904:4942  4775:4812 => 1.36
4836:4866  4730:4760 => 1.04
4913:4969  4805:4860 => 1.18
